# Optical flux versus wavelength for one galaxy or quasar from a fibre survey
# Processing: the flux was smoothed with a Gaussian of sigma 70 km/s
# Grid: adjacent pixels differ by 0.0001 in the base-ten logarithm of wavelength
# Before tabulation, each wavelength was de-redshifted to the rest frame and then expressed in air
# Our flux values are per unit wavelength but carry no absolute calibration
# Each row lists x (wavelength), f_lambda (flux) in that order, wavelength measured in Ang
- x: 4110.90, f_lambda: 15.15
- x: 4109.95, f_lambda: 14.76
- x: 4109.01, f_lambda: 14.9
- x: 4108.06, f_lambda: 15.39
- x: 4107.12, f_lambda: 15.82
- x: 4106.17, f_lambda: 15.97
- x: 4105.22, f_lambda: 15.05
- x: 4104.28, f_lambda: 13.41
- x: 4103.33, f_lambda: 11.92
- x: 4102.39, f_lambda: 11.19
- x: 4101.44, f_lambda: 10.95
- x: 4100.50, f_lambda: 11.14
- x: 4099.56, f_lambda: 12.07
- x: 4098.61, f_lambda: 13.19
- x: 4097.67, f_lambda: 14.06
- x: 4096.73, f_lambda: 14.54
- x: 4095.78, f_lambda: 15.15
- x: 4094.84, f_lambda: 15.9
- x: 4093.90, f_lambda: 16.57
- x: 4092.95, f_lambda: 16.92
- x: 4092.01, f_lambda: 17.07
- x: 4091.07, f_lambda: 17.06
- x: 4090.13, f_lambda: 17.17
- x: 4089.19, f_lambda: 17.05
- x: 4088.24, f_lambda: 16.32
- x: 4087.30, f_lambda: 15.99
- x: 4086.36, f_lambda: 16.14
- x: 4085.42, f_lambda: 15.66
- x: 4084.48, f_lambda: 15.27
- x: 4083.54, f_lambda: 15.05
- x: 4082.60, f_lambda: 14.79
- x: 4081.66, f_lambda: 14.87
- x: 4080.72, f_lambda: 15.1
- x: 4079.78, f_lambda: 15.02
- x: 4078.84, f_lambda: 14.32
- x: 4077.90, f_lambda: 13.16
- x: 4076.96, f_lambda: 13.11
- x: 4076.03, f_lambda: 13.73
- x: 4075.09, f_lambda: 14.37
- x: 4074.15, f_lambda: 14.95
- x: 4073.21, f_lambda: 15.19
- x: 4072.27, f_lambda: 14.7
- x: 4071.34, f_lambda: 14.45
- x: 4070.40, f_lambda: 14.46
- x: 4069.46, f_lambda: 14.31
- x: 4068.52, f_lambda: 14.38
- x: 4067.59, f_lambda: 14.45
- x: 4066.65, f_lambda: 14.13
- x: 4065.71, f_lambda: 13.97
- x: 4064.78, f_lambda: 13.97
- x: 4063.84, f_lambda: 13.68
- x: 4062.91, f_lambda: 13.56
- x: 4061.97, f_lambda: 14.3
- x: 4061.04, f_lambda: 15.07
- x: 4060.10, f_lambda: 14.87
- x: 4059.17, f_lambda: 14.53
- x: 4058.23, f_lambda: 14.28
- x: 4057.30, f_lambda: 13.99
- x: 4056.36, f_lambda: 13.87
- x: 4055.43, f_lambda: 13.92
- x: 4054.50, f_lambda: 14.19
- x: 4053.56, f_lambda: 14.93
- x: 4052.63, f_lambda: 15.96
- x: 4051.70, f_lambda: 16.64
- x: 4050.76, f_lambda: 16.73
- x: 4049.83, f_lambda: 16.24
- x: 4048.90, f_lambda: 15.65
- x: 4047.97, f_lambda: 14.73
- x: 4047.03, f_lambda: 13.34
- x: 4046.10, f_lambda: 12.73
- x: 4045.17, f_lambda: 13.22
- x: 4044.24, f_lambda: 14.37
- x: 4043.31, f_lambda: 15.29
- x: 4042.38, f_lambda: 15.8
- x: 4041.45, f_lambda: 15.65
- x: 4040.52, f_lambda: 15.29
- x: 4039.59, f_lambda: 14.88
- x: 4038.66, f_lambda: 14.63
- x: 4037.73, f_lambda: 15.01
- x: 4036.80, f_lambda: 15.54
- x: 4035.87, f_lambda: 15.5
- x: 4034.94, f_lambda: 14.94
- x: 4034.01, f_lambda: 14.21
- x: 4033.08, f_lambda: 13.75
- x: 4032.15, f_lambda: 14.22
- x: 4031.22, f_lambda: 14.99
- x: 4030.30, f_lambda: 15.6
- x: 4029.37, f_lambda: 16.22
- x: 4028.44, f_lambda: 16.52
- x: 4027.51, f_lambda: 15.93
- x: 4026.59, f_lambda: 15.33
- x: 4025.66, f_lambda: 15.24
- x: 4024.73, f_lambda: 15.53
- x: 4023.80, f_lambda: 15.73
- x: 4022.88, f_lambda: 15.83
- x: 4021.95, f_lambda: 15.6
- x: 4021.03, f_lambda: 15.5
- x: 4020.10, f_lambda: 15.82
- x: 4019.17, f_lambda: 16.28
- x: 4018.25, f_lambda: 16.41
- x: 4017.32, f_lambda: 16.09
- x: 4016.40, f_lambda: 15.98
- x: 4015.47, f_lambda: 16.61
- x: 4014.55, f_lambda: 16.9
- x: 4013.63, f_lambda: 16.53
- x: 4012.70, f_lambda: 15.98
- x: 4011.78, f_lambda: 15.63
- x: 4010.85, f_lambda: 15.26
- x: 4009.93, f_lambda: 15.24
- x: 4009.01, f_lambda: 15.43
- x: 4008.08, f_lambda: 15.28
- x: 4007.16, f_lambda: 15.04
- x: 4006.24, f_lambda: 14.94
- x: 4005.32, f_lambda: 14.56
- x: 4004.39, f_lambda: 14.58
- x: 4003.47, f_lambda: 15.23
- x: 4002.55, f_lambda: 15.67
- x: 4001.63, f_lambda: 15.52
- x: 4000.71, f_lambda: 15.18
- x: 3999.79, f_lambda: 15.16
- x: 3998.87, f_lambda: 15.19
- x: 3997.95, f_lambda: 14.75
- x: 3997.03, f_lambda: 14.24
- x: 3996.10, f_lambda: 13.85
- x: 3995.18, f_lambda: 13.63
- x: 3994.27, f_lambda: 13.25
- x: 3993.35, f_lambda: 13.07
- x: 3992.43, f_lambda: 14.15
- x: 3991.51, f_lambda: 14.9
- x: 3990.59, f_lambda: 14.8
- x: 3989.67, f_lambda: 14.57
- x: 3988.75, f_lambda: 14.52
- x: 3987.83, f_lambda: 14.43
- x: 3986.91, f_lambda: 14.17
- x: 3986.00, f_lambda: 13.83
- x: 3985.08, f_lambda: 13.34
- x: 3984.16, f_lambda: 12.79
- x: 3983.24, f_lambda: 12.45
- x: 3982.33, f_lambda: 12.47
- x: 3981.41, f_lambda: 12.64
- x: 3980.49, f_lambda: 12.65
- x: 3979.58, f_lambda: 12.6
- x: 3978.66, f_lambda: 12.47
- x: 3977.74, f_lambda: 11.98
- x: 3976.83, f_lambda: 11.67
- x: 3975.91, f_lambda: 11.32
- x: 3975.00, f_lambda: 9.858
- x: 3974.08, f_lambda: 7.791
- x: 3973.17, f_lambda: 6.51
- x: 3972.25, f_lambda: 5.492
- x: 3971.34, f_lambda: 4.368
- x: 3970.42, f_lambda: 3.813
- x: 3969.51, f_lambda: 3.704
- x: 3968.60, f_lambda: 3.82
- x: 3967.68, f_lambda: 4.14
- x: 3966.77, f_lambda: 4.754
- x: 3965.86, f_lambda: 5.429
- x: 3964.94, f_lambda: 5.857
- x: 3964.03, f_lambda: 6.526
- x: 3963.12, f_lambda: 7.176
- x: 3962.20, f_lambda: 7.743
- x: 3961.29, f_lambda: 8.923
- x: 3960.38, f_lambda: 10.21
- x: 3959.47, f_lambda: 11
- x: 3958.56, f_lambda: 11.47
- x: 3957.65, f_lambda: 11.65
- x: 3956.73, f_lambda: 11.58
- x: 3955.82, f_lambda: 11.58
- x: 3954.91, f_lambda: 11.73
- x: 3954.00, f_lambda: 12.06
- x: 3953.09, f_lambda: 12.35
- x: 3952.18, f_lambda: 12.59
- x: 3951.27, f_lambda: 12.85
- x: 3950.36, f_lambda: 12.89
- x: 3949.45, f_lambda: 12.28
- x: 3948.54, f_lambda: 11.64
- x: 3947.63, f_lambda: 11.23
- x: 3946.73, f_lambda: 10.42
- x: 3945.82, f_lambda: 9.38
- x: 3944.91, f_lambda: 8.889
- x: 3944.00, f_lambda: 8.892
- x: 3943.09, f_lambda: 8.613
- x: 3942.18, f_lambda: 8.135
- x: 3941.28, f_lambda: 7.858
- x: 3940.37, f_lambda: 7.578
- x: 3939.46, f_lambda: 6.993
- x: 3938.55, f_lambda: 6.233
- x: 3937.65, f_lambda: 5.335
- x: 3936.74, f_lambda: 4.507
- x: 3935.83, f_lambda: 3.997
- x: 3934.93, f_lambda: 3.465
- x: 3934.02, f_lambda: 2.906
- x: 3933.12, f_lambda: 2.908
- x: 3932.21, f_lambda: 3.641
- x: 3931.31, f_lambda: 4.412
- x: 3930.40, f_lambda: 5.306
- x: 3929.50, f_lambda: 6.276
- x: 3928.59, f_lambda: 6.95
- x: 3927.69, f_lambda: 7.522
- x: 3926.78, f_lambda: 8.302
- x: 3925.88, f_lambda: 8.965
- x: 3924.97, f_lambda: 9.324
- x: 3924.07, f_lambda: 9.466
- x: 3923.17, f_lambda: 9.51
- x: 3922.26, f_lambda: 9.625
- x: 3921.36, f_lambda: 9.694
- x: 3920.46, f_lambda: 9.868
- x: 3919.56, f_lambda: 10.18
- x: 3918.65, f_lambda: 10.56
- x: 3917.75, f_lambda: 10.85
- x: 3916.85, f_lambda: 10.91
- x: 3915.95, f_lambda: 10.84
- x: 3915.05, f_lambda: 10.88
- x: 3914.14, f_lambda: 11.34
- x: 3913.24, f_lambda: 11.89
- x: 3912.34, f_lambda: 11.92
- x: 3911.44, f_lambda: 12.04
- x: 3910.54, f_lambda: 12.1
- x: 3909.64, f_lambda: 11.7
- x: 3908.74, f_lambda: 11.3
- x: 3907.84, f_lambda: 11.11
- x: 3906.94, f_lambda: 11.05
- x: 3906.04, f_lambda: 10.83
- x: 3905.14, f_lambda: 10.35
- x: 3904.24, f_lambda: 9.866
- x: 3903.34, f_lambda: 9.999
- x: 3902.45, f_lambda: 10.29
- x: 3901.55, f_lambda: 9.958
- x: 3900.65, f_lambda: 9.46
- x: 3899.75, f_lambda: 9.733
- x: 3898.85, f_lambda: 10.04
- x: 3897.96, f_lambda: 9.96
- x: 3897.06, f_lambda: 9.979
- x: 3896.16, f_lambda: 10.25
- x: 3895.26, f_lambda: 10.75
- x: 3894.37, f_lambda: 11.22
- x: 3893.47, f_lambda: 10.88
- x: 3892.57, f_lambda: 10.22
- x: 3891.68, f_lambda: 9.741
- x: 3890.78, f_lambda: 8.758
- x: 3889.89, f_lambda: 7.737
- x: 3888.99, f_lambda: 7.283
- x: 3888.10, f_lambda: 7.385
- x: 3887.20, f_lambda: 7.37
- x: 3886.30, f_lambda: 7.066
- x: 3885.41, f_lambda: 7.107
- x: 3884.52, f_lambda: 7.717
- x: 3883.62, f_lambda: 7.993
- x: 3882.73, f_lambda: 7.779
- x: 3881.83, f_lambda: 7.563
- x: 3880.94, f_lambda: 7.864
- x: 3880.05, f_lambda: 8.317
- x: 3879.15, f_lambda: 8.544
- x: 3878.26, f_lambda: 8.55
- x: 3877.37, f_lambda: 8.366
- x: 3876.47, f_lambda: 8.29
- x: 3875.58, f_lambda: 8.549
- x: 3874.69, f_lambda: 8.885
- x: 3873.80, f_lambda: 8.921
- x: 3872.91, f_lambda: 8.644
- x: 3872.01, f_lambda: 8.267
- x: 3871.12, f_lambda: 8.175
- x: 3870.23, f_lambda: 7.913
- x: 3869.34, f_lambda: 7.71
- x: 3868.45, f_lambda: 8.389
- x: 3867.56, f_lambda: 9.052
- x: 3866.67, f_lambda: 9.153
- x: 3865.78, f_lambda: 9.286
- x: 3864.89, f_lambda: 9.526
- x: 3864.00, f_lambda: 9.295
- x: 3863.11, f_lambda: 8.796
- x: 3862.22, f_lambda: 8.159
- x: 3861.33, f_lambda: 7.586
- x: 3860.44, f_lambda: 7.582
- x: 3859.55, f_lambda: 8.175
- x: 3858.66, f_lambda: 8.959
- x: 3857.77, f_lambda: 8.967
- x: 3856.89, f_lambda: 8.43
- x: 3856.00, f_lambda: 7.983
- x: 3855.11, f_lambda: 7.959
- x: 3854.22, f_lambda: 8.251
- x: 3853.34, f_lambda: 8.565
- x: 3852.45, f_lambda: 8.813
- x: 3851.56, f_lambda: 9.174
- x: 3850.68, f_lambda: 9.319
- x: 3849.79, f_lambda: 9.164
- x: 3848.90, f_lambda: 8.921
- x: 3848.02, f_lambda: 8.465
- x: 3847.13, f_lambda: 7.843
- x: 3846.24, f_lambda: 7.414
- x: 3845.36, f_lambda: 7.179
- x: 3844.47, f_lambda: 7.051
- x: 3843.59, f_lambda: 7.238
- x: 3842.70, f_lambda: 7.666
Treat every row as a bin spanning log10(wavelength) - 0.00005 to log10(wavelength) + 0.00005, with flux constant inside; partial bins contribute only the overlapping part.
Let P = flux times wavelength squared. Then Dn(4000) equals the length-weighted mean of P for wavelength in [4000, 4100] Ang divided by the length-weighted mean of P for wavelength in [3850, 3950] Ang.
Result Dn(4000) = 1.85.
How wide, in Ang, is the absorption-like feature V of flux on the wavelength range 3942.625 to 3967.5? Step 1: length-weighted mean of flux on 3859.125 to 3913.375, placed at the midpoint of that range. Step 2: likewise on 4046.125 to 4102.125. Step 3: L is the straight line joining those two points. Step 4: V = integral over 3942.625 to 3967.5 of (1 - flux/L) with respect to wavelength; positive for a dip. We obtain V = 2.8 Ang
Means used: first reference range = 9.21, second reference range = 14.7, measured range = 9.92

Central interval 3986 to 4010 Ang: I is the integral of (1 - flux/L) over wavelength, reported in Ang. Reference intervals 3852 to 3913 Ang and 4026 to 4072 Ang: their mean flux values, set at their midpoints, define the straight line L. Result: -2.9 Ang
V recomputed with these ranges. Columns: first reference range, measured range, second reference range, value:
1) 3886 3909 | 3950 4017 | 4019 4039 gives 6.98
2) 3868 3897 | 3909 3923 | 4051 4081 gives -1.96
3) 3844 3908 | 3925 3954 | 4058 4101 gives 7.53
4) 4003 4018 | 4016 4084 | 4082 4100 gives 3.06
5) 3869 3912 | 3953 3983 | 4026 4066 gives 7.58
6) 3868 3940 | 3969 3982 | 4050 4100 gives 2.60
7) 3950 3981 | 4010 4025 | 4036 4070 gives -4.29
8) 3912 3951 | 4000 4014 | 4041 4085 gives -3.93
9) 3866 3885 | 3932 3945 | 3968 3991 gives 5.07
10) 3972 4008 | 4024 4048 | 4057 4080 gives -1.89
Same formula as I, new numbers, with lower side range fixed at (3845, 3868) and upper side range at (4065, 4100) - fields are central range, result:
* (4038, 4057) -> -1.2 Ang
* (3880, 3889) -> 1.7 Ang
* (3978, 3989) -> -0.9 Ang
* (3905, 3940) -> 6.0 Ang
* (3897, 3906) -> -0.2 Ang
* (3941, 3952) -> 0.8 Ang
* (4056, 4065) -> 0.1 Ang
